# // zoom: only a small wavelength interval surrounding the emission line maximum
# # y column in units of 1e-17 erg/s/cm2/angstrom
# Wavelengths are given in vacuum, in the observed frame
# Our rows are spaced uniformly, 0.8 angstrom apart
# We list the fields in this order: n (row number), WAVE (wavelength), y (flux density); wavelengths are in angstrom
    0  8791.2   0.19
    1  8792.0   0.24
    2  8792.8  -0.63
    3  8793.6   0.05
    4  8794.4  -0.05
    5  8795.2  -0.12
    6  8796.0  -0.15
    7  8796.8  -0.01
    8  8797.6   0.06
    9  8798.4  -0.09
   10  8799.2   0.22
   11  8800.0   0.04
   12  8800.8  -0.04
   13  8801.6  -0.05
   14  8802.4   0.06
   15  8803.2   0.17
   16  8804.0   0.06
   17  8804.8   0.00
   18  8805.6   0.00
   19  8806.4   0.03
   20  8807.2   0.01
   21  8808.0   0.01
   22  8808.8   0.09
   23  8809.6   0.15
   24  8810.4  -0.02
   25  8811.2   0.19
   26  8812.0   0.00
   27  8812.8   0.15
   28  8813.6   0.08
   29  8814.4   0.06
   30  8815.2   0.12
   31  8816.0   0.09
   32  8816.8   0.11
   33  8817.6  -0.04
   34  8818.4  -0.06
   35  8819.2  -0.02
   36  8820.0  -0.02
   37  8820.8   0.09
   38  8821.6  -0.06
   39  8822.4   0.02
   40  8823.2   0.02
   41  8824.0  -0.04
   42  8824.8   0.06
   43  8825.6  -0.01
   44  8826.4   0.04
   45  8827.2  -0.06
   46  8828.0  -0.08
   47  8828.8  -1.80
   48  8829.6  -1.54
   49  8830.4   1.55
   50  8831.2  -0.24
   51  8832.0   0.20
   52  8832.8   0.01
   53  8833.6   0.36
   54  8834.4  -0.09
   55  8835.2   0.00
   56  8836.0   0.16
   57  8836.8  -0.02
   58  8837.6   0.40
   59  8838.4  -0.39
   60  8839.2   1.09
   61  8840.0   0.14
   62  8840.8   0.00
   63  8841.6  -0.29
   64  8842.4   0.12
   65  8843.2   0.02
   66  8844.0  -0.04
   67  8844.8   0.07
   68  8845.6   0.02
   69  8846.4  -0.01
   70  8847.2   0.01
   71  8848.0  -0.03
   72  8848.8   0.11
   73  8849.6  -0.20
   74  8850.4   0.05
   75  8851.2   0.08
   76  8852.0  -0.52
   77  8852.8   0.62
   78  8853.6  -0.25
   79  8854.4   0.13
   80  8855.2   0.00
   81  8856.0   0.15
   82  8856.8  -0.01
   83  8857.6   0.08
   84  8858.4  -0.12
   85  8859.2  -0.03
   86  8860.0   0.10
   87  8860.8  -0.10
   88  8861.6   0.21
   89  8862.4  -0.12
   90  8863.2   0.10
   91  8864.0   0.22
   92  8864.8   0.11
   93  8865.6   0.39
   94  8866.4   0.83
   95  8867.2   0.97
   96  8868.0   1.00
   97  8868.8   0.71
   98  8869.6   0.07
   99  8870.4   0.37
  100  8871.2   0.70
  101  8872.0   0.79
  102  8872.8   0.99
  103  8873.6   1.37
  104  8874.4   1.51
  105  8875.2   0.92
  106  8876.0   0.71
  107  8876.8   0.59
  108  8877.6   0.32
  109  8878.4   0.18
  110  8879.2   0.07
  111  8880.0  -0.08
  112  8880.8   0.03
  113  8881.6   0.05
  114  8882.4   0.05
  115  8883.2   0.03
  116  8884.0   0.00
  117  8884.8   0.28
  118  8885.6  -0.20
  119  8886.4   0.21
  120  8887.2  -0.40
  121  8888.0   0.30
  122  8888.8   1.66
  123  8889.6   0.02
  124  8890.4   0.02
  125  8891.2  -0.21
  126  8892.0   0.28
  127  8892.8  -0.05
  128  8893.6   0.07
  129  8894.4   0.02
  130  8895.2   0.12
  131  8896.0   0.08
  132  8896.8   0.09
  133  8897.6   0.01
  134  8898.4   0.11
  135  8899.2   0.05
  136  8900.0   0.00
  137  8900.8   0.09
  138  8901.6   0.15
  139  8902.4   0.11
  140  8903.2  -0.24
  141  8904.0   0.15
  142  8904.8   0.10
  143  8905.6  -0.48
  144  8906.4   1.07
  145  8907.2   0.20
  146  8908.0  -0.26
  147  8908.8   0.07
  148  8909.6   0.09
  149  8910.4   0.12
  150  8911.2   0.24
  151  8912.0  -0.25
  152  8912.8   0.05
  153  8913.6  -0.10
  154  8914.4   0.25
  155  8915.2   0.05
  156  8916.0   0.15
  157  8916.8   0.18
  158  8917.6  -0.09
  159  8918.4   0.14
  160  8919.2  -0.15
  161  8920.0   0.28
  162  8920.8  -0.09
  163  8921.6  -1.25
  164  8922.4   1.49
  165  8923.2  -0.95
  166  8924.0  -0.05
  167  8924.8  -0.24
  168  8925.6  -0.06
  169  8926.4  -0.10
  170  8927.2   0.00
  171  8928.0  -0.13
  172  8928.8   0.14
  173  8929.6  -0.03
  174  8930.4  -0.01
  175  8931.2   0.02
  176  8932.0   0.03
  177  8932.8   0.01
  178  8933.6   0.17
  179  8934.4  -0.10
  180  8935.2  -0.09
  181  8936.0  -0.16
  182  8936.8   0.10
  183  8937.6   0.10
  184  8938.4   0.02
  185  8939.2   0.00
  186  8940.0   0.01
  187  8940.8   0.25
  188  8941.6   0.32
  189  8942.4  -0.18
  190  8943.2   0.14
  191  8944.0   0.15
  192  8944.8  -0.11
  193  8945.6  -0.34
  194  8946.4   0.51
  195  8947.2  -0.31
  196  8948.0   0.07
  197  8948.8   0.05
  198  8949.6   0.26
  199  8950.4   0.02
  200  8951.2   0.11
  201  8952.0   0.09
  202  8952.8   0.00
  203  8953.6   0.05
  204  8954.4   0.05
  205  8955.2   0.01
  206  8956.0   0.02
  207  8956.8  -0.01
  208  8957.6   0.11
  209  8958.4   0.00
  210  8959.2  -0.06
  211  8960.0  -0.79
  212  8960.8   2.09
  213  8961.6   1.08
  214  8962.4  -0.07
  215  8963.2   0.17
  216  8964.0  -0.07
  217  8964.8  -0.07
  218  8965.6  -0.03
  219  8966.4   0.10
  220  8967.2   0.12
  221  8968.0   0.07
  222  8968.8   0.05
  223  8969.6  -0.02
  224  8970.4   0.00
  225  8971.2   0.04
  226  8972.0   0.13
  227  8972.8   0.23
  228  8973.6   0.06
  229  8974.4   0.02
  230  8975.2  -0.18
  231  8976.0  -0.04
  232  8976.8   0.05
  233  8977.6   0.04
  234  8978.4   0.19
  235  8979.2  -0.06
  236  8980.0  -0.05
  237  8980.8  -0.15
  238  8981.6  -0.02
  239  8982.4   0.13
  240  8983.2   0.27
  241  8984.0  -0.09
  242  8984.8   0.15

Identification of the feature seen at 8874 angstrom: [O II]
